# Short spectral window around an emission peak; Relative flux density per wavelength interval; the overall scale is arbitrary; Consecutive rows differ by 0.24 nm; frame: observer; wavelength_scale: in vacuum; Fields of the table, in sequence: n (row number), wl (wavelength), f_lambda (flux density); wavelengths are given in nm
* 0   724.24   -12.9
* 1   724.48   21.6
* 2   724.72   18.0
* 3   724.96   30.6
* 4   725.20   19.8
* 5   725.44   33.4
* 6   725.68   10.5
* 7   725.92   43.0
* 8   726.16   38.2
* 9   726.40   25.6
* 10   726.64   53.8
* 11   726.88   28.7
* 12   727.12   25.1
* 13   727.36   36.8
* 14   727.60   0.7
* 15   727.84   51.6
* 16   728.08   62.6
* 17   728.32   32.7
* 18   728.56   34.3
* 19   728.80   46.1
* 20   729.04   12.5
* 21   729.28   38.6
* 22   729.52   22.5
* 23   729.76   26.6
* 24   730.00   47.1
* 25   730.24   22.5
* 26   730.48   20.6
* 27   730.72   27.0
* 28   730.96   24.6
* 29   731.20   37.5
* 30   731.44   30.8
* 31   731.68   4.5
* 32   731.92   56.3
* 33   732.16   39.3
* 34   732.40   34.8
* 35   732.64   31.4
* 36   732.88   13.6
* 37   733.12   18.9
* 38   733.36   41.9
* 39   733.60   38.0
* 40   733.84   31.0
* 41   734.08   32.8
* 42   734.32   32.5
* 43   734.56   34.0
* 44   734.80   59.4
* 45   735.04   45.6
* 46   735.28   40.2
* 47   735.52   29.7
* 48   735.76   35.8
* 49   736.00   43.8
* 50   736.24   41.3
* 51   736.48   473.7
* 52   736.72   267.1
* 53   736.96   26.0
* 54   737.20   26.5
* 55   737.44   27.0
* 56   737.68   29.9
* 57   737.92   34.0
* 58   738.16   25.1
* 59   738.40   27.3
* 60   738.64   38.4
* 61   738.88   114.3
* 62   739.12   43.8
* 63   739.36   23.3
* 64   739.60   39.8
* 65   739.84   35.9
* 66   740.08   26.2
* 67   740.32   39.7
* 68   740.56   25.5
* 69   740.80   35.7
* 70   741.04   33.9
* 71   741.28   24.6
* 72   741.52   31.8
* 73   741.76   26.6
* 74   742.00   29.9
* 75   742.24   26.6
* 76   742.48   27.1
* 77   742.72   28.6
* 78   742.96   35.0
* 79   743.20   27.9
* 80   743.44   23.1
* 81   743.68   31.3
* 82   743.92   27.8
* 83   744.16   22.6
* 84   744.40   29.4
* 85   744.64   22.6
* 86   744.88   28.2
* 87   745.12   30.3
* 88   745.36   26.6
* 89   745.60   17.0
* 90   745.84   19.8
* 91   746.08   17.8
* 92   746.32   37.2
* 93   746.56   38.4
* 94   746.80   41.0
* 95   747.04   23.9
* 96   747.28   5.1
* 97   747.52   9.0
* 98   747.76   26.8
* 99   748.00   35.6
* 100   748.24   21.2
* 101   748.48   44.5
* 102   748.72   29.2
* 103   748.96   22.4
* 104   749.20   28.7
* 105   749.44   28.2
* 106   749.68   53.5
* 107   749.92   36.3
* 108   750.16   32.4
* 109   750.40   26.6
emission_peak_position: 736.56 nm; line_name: H-alpha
